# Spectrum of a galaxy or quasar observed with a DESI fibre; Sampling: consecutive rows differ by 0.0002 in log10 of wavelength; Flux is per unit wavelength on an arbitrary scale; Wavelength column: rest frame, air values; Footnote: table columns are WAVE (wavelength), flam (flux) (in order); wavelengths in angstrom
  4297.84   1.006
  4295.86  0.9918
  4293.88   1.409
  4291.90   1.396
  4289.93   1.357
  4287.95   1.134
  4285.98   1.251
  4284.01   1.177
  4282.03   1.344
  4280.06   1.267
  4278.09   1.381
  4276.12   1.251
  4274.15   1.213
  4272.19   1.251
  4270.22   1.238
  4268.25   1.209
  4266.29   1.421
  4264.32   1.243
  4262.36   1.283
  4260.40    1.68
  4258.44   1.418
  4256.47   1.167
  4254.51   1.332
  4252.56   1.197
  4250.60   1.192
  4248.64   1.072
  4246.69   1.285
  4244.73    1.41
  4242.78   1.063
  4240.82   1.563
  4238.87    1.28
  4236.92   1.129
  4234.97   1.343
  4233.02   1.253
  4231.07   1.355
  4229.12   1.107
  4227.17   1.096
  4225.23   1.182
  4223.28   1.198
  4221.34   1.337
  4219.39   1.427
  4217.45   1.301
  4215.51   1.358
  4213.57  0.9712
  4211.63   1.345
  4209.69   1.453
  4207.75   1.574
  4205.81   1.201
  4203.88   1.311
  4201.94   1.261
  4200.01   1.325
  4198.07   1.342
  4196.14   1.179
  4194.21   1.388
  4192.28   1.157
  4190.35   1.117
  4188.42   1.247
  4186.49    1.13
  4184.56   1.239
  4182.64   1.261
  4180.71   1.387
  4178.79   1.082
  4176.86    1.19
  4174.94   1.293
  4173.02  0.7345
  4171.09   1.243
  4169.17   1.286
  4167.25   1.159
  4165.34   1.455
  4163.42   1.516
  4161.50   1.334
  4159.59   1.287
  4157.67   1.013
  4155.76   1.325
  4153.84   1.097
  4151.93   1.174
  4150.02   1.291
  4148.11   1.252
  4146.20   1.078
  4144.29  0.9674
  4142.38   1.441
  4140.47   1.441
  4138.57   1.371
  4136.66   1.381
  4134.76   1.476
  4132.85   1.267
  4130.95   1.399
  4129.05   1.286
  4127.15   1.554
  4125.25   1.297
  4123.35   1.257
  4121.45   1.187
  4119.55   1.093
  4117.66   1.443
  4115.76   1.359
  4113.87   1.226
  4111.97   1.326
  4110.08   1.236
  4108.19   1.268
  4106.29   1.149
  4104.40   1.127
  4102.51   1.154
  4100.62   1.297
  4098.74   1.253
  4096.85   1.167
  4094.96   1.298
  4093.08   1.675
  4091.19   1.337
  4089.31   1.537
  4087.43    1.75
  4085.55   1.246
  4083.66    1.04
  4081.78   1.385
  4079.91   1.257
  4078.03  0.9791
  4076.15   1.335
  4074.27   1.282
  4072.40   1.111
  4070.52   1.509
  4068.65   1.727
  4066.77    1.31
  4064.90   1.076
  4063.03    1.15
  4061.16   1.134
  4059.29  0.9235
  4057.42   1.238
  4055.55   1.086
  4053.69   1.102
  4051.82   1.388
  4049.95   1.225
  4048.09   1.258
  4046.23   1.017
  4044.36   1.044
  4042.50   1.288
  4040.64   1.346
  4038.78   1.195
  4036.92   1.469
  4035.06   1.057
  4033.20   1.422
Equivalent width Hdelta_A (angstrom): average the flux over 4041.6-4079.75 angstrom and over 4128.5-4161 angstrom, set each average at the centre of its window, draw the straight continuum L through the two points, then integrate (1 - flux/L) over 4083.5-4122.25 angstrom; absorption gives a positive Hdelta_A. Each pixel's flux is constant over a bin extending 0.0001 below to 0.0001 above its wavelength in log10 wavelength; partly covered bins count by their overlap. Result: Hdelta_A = -1.9 angstrom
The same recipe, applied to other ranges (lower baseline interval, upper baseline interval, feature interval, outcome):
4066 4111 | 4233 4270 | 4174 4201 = 1.3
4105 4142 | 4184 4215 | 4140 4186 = 2.2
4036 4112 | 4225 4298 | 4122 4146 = -1.4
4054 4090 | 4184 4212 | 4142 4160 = 1.3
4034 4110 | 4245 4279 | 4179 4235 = 0.5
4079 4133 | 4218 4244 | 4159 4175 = 0.4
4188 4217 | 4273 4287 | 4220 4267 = 0.0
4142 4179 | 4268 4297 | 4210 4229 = -0.2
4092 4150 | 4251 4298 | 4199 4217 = -0.4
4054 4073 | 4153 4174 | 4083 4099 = -2.0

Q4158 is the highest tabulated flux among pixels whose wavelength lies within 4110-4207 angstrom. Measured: 1.554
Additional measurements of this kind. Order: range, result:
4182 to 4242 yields 1.574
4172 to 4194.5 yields 1.388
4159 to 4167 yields 1.516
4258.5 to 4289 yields 1.68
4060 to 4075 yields 1.727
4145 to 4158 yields 1.325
